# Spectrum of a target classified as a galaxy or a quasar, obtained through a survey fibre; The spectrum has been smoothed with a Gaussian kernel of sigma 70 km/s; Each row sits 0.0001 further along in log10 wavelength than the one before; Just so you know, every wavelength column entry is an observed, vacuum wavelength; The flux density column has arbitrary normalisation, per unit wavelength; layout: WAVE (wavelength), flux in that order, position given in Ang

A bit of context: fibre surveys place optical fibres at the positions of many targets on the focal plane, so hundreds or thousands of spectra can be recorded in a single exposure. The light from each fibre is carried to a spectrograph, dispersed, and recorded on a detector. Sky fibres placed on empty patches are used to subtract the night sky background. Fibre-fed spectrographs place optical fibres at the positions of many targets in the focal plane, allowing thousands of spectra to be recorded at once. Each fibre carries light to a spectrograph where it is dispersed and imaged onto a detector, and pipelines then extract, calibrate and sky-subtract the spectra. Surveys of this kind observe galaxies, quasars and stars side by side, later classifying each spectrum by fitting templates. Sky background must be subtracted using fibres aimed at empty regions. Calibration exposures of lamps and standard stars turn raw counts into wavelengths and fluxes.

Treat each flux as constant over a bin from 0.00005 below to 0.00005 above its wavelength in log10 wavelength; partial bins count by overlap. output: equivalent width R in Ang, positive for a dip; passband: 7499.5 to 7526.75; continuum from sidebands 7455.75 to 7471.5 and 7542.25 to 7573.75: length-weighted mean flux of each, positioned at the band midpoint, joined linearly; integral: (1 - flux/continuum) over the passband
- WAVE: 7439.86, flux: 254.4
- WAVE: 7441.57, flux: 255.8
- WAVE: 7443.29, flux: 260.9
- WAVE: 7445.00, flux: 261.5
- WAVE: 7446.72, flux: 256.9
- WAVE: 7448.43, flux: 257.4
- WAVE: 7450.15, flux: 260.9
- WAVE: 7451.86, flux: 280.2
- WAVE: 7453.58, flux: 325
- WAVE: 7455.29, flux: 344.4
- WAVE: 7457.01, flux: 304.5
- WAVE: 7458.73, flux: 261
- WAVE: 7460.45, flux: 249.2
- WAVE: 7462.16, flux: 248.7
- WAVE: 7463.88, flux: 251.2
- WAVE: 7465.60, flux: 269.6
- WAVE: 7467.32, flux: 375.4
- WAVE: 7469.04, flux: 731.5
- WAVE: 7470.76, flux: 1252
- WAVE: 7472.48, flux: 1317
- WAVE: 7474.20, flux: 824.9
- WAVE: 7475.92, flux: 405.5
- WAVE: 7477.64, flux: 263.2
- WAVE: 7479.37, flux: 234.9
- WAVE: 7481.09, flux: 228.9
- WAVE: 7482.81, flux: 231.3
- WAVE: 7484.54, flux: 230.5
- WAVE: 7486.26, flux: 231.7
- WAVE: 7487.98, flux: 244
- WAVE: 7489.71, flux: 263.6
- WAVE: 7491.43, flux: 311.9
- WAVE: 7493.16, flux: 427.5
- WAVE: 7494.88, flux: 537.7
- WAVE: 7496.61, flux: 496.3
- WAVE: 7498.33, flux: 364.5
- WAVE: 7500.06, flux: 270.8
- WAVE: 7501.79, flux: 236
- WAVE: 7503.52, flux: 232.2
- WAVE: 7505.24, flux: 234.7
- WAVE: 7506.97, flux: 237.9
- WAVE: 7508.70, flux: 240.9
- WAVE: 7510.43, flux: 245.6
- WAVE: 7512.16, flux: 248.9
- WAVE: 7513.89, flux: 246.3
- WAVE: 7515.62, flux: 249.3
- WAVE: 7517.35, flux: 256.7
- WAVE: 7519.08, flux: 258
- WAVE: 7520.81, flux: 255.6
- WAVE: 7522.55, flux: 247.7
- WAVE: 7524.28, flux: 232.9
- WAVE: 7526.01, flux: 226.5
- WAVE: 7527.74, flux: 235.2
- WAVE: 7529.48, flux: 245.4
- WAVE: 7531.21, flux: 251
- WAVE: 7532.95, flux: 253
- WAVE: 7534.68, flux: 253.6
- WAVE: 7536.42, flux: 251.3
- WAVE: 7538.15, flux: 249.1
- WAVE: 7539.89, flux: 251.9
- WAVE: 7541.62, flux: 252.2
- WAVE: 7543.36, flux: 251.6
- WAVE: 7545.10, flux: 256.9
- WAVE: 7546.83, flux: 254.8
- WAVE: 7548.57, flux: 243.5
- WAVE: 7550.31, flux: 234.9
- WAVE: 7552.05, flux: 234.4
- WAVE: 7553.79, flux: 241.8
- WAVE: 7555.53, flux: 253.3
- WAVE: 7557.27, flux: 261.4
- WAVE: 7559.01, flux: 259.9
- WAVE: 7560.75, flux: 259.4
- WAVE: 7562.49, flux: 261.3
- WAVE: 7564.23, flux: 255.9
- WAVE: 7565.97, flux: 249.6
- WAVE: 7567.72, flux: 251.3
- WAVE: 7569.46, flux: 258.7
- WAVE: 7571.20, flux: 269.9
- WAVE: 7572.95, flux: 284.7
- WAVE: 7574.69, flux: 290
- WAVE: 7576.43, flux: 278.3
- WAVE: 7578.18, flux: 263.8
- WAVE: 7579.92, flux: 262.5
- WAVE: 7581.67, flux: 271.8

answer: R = 7.5 Ang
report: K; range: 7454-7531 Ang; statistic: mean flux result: 347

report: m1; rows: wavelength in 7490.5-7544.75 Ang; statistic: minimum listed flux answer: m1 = 226.5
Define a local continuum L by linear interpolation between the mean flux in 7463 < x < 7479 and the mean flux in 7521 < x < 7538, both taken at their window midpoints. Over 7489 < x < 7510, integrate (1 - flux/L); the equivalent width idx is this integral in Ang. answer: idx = 5.8 Ang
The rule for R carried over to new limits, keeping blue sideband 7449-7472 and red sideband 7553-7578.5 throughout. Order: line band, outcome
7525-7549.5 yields 4.37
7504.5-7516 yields 3.28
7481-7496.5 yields 2.29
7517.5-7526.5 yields 2.17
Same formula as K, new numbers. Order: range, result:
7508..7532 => 246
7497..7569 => 253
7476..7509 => 294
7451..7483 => 447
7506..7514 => 243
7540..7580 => 258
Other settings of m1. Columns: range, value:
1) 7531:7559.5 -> 234.4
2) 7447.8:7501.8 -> 228.9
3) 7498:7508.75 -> 232.2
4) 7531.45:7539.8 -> 249.1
